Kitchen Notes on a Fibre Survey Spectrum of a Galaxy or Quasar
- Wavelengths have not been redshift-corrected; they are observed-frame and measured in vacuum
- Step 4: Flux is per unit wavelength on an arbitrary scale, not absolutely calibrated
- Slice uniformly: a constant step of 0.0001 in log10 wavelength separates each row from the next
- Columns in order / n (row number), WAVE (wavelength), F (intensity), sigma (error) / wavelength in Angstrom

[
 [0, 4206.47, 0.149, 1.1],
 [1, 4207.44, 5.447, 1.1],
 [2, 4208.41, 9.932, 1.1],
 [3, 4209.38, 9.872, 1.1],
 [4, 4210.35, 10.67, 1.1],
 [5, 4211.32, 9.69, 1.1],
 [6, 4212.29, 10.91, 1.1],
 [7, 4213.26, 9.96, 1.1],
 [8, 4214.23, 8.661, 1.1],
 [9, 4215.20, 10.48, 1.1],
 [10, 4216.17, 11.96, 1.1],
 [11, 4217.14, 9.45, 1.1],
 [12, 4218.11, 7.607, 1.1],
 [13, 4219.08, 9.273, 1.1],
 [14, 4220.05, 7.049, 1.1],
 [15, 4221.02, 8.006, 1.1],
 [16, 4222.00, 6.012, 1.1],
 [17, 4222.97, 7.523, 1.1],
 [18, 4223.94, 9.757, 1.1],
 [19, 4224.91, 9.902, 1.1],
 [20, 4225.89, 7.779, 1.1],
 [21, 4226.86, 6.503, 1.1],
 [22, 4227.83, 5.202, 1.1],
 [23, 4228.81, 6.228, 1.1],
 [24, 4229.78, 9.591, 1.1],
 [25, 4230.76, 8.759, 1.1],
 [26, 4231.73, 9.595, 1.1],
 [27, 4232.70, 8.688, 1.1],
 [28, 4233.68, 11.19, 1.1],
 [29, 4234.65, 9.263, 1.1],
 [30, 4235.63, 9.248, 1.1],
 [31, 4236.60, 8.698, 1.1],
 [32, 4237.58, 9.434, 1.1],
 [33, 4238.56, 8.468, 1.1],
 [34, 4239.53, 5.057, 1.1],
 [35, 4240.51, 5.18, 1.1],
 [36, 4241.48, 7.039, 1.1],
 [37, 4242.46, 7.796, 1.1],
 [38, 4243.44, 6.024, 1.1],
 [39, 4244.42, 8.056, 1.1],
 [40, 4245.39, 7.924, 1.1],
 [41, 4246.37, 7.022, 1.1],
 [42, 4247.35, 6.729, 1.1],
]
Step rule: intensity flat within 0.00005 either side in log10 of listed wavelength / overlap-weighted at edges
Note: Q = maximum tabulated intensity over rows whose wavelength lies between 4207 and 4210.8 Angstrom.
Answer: 10.67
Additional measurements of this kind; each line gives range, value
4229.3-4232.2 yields 9.595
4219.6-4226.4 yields 9.902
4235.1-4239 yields 9.434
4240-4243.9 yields 7.796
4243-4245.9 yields 8.056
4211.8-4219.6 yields 11.96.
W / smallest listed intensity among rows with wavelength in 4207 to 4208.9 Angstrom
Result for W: 5.447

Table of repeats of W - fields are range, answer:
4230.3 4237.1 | 8.688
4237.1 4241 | 5.057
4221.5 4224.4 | 6.012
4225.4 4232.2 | 5.202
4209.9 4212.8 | 9.69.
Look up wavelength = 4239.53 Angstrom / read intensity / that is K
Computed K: 5.057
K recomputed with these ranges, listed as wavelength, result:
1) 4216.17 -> 11.96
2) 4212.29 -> 10.91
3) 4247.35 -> 6.729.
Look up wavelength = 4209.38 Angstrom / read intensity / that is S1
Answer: 9.872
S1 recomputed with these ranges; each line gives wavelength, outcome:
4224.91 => 9.902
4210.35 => 10.67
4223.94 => 9.757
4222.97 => 7.523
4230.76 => 8.759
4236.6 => 8.698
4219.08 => 9.273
